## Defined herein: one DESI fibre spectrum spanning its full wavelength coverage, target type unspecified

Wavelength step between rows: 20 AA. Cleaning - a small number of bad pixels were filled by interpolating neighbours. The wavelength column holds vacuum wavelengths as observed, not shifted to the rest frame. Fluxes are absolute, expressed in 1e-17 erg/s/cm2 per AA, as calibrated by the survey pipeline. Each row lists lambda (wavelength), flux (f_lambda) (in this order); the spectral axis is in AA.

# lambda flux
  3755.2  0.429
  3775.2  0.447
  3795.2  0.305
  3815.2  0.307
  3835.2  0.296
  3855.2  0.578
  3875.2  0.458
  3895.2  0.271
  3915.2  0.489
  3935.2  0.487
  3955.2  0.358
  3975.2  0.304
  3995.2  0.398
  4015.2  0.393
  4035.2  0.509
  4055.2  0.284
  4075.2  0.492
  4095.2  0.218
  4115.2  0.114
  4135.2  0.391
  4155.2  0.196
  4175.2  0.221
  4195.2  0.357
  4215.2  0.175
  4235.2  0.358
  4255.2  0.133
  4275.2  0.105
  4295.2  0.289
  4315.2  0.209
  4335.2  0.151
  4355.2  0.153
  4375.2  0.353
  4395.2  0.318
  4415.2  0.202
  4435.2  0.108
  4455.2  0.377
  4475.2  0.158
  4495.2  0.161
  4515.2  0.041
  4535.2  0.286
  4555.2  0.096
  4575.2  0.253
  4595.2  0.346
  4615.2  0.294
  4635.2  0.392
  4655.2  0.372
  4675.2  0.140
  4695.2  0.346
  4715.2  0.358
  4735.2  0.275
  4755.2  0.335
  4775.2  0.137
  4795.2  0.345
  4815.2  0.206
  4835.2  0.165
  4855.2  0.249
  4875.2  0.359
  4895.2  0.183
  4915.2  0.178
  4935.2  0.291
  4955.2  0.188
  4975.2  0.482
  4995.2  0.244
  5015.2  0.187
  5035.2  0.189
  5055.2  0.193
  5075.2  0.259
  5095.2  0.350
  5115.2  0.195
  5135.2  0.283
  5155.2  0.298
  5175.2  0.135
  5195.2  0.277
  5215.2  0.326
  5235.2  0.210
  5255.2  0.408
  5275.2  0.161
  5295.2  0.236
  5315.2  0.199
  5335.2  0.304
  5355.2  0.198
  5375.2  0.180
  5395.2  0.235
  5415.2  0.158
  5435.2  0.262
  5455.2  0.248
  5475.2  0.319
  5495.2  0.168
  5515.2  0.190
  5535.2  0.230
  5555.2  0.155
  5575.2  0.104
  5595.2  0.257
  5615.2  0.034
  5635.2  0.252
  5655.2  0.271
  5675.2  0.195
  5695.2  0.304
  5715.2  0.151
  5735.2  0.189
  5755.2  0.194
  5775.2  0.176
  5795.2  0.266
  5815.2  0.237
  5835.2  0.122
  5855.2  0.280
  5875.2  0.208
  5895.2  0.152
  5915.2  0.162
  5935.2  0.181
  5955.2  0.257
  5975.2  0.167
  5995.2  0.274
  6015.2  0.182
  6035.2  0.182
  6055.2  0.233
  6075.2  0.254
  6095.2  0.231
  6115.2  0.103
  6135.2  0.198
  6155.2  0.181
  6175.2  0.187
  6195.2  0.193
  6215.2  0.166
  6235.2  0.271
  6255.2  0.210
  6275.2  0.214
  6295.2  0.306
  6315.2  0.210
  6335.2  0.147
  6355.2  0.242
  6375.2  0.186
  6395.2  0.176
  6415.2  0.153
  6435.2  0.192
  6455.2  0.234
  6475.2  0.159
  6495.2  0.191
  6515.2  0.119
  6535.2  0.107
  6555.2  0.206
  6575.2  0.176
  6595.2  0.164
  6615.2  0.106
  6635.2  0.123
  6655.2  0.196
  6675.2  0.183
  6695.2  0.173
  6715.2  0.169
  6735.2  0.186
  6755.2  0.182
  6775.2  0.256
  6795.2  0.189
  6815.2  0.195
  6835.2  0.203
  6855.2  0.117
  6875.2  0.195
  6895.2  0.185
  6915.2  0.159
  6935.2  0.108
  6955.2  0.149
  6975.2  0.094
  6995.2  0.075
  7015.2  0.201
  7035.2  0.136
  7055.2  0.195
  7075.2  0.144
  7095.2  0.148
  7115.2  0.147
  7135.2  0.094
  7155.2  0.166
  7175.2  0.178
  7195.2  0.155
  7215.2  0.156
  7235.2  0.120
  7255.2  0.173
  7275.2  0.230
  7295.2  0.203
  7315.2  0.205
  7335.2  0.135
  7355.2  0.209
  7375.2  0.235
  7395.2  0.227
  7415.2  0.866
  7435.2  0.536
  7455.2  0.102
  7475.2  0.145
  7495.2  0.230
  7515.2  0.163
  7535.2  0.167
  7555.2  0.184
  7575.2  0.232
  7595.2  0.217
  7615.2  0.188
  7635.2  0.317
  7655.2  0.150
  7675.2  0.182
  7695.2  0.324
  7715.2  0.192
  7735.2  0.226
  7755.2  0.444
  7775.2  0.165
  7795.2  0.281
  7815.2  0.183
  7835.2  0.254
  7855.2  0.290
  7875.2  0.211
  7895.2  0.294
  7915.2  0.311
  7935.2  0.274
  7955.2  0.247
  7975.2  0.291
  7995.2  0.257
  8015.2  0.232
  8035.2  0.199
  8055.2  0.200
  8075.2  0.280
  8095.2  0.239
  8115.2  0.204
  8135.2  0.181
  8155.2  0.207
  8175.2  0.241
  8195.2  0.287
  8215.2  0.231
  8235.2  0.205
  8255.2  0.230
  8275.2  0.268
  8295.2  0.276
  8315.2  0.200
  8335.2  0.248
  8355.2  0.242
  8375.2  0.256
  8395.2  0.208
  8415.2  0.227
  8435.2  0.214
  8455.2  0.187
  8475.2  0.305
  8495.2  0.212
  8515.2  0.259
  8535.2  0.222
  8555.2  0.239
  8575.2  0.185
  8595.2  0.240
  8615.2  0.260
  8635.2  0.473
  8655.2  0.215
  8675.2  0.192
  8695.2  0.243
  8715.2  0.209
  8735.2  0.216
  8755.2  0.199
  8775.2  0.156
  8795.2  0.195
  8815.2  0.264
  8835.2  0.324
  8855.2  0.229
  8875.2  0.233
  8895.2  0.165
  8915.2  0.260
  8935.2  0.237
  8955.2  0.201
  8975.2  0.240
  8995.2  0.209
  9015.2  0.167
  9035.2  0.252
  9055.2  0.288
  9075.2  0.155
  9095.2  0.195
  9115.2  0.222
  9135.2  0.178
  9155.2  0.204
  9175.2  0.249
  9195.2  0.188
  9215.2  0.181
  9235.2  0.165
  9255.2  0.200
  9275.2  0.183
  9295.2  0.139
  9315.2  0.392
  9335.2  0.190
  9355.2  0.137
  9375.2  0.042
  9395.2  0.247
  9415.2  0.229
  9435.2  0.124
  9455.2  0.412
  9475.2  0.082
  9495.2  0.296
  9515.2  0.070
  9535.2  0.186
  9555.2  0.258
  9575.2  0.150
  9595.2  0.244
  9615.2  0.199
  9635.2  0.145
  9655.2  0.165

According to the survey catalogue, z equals 0.99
